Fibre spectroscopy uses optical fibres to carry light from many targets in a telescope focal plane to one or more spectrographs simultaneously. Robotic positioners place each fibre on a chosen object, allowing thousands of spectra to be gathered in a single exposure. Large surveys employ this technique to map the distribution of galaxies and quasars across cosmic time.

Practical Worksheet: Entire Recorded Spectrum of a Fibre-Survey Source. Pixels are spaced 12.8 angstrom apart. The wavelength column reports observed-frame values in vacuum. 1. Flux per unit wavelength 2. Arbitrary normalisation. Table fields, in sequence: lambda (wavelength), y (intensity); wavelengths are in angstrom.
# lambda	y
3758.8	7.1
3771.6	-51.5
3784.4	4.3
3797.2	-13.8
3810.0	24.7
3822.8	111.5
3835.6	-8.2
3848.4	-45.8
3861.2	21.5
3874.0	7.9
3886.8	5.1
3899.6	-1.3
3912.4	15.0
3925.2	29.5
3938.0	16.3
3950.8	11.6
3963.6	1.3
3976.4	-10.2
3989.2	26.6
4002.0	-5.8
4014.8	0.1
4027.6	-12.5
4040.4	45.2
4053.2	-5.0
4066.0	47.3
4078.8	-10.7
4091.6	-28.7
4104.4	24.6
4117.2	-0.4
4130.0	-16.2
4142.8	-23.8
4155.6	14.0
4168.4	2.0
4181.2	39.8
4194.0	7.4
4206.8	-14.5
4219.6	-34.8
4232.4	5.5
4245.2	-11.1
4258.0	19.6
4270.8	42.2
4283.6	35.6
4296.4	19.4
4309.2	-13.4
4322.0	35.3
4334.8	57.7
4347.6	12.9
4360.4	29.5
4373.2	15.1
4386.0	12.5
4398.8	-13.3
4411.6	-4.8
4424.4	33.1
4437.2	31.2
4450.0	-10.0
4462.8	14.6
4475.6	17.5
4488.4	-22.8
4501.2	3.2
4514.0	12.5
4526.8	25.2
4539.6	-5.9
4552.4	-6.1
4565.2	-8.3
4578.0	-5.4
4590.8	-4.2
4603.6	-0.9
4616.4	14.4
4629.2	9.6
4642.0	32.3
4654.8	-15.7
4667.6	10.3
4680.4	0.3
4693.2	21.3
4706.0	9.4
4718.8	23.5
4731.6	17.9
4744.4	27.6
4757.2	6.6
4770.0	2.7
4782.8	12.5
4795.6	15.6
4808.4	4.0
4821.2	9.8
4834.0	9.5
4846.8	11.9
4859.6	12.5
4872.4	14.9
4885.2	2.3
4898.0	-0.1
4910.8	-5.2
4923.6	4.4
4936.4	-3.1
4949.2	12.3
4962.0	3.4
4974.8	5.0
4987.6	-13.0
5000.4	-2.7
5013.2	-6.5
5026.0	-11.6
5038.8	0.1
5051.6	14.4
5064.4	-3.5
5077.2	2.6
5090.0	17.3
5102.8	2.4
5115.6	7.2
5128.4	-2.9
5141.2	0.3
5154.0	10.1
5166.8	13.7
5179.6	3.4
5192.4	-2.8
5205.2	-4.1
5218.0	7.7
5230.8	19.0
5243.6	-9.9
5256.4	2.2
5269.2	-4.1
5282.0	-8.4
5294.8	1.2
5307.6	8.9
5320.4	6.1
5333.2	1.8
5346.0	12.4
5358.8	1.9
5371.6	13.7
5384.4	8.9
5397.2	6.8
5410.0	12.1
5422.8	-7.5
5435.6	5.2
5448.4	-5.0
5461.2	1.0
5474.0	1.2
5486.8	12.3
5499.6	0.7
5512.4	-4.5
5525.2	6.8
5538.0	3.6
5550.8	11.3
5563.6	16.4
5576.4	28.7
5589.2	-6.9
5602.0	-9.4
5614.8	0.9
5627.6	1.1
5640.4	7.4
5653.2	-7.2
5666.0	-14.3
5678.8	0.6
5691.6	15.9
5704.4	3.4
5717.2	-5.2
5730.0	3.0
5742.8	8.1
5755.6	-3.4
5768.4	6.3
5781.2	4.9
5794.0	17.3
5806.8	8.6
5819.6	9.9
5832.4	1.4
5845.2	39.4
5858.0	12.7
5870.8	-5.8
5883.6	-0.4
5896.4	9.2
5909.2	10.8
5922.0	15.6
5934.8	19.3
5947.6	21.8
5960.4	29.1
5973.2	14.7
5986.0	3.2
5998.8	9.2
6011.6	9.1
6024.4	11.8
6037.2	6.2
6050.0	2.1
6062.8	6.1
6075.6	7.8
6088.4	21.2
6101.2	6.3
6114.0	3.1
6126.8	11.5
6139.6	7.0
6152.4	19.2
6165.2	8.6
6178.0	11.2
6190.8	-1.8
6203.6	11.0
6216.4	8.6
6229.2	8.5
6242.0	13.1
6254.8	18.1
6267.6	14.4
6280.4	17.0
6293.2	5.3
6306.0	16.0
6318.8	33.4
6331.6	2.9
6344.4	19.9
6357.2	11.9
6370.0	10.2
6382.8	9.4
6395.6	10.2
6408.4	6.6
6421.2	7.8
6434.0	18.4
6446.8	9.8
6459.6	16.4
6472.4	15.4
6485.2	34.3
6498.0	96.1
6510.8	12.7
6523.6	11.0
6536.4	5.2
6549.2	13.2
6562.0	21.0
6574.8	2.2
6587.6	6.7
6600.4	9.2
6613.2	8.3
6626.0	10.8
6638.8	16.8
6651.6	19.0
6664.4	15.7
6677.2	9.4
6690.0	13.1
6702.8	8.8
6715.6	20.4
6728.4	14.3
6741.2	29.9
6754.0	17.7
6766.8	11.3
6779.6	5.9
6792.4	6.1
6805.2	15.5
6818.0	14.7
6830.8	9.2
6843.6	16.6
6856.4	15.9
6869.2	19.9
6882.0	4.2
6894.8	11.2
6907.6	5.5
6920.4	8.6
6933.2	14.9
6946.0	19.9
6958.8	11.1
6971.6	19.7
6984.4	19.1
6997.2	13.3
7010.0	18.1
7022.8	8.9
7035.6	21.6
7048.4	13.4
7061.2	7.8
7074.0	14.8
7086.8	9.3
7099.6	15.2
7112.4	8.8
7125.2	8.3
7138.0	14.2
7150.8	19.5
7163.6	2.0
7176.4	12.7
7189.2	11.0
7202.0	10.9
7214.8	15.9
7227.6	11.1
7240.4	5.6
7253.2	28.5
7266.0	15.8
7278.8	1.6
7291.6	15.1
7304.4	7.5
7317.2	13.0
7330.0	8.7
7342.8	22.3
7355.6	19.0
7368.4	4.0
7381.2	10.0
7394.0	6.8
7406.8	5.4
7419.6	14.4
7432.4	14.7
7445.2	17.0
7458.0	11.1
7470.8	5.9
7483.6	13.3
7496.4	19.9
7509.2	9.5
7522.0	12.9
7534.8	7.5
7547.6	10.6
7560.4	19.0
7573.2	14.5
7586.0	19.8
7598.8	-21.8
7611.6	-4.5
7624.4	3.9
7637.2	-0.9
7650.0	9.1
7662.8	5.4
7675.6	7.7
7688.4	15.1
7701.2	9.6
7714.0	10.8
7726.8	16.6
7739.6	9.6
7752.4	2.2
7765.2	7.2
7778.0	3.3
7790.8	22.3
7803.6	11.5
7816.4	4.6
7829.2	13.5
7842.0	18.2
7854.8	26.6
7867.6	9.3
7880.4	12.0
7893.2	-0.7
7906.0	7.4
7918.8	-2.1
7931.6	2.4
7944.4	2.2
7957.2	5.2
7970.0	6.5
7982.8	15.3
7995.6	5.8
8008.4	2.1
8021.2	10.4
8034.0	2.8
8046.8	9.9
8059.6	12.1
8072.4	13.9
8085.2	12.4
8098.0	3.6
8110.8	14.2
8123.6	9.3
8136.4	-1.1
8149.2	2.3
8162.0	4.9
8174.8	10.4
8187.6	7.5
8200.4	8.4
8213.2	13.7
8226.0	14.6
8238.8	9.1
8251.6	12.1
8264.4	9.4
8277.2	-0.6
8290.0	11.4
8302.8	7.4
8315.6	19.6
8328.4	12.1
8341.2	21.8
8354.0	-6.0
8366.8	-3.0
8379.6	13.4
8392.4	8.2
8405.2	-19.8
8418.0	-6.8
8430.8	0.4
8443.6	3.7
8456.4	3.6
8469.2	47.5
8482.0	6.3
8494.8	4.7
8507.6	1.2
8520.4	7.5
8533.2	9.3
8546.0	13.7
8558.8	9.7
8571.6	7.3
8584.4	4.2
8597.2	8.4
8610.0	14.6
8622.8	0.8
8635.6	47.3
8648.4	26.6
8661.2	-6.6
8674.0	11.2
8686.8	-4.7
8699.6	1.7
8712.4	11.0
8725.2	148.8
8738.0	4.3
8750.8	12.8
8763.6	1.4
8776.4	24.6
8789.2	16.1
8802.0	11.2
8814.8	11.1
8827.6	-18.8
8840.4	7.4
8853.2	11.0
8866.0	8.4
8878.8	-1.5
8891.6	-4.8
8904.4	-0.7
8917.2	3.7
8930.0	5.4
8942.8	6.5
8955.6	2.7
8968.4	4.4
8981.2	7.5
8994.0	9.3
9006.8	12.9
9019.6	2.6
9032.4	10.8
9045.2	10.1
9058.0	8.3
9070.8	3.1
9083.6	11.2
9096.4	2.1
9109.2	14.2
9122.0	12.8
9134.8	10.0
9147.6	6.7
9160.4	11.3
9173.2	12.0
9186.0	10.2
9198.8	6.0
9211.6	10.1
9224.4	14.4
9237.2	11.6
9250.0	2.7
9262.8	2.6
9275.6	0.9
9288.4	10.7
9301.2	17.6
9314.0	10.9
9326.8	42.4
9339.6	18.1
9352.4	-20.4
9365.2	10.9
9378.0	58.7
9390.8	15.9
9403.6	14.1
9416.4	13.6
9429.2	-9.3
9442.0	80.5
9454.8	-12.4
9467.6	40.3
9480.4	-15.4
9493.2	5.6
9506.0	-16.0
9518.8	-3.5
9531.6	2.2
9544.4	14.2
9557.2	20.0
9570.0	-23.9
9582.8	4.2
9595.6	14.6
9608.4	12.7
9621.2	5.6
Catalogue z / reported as 0.742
